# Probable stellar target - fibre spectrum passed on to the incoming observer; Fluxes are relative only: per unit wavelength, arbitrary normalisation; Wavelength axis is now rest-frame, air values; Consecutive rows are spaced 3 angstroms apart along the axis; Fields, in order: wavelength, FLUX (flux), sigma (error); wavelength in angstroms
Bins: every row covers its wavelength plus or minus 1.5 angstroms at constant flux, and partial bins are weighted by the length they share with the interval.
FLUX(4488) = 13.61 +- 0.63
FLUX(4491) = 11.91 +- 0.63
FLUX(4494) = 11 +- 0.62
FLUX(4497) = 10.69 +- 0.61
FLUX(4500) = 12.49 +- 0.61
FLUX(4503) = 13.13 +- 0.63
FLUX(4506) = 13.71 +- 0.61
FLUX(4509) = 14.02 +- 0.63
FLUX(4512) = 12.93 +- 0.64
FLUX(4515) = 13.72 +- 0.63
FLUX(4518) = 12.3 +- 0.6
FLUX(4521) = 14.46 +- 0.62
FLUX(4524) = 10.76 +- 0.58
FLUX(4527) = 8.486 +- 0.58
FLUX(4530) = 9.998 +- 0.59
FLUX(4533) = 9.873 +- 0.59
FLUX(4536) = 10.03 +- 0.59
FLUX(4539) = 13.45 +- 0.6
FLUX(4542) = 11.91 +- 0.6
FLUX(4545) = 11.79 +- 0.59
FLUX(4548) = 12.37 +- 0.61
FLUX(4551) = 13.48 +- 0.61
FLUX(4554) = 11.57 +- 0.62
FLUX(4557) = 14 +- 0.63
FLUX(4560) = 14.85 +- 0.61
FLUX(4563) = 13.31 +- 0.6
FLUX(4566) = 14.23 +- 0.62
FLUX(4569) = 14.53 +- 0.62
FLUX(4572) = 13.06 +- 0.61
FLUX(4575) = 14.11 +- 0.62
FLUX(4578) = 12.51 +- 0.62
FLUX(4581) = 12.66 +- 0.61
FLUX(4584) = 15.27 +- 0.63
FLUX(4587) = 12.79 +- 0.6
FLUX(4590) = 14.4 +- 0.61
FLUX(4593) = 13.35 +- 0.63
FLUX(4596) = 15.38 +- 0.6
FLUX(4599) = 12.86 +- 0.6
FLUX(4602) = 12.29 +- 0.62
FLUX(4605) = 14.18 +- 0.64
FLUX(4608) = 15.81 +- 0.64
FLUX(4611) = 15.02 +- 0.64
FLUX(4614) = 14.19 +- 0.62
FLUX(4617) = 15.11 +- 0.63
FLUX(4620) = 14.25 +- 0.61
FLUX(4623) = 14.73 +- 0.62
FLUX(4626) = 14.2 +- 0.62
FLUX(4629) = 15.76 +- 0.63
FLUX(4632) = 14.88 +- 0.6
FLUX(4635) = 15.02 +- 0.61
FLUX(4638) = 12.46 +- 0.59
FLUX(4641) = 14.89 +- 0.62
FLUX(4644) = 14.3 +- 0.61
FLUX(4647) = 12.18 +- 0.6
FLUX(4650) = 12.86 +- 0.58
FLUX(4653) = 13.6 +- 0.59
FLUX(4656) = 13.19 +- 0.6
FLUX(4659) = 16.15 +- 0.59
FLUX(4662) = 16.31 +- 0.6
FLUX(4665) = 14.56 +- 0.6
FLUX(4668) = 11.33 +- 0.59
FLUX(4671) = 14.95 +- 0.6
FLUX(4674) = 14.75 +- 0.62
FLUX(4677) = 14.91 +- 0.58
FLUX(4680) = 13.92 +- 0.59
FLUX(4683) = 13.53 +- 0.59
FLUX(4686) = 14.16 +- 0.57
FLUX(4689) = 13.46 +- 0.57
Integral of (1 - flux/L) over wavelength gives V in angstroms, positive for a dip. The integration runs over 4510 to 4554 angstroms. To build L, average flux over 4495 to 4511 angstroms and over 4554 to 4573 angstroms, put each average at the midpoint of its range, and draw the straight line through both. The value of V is 4.72 angstroms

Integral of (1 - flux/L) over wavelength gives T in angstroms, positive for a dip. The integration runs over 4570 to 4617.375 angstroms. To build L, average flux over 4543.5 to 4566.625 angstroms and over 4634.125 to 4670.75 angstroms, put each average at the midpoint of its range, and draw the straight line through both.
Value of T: -1.6 angstroms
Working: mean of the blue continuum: 13.2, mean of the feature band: 13.9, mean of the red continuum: 13.9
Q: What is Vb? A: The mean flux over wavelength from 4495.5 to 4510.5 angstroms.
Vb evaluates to 12.8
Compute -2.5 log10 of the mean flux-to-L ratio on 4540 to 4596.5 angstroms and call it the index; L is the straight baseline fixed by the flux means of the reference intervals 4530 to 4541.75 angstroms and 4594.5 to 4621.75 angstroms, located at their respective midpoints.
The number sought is -0.08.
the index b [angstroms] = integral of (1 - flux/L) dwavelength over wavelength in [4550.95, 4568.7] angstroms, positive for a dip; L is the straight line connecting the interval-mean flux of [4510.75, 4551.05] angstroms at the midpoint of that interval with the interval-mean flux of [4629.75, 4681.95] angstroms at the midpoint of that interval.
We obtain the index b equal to -1.9 angstroms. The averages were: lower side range 11.8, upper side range 14.2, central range 13.6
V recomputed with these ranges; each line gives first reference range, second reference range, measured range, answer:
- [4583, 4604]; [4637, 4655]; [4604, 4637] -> -3.02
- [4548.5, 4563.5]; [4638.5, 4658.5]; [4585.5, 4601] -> -0.28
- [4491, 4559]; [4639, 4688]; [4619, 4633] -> -1.27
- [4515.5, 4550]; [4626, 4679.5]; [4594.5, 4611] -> -1.37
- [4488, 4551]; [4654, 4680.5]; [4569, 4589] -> -0.78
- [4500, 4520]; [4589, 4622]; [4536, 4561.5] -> 1.71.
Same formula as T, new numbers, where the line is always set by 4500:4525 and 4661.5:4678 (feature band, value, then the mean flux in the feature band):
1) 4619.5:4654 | -0.03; 14.1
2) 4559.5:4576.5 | -0.51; 14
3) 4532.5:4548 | 2.03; 11.6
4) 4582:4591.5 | -0.26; 14.1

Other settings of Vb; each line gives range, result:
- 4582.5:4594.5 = 14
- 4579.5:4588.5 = 13.6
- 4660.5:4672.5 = 14.3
